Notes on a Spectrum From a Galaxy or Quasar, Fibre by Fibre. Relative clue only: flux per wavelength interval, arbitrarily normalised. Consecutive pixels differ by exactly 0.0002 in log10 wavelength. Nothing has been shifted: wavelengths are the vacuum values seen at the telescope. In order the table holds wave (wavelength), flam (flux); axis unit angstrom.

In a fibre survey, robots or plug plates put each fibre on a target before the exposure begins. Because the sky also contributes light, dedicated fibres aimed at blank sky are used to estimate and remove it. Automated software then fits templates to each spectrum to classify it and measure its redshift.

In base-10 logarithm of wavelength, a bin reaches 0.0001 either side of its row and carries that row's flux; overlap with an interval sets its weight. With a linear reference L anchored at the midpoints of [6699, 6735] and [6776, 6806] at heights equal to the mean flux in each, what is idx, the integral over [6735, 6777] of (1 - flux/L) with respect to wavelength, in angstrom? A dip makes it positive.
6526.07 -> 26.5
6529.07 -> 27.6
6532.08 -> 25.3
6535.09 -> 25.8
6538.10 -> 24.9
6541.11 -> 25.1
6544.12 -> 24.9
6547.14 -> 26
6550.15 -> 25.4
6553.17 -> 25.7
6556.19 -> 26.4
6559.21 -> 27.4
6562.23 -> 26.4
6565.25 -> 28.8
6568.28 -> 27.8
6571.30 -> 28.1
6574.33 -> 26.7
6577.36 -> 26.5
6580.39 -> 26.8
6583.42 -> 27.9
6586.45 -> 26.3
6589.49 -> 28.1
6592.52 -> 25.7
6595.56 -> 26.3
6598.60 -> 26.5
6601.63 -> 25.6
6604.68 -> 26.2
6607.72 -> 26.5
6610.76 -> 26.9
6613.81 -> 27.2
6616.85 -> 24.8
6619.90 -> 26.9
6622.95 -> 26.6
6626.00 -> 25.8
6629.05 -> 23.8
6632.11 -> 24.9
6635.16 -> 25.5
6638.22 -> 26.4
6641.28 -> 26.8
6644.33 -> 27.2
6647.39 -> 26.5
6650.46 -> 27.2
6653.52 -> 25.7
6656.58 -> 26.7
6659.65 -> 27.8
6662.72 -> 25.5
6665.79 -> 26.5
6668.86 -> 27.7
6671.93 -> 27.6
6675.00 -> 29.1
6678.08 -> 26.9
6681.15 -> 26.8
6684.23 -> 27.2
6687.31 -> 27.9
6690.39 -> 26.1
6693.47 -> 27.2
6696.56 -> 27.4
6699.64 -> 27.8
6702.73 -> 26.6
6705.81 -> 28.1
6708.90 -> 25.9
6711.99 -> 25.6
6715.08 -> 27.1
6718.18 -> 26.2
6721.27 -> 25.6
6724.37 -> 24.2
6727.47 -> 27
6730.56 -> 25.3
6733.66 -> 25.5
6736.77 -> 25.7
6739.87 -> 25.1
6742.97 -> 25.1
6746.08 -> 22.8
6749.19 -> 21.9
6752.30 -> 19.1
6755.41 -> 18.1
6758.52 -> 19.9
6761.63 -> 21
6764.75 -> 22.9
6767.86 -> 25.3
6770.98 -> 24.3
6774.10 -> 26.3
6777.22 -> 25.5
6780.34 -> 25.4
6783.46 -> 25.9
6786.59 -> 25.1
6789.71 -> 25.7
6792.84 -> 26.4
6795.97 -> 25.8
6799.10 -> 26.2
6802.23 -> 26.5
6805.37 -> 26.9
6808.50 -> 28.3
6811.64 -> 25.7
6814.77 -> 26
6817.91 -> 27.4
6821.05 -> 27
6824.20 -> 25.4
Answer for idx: 5.0 angstrom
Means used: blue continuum 26.2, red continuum 25.9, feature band 23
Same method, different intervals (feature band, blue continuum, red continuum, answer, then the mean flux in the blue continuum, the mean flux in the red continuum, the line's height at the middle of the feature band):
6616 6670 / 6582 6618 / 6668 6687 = 1.70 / 26.5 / 27.6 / 27.1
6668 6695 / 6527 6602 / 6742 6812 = -2.22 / 26.5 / 24.3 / 25.3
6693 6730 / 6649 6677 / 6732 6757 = -2.86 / 27.1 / 22.9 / 24.6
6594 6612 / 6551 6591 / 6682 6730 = 0.45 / 27.1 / 26.6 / 27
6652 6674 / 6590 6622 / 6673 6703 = 0.15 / 26.3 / 27.3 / 27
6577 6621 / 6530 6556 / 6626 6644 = -1.67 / 25.5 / 25.6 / 25.6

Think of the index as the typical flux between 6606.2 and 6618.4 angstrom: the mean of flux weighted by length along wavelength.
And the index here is 26.4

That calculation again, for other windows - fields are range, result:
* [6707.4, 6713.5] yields 25.8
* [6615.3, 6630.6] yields 25.6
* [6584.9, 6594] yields 26.7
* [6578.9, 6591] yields 27.3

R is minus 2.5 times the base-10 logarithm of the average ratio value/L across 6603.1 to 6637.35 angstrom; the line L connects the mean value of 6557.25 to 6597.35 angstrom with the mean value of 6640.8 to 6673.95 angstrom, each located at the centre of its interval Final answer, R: 0.04 mag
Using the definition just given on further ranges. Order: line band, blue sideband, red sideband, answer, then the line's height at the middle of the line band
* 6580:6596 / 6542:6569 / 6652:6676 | -0.01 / 26.6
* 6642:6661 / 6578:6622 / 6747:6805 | -0.04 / 25.8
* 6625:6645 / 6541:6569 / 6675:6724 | 0.04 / 26.6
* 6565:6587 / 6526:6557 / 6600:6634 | -0.06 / 25.8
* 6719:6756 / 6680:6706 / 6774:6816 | 0.12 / 26.7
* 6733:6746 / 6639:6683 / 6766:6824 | 0.06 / 26.4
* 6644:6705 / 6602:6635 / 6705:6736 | -0.05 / 26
